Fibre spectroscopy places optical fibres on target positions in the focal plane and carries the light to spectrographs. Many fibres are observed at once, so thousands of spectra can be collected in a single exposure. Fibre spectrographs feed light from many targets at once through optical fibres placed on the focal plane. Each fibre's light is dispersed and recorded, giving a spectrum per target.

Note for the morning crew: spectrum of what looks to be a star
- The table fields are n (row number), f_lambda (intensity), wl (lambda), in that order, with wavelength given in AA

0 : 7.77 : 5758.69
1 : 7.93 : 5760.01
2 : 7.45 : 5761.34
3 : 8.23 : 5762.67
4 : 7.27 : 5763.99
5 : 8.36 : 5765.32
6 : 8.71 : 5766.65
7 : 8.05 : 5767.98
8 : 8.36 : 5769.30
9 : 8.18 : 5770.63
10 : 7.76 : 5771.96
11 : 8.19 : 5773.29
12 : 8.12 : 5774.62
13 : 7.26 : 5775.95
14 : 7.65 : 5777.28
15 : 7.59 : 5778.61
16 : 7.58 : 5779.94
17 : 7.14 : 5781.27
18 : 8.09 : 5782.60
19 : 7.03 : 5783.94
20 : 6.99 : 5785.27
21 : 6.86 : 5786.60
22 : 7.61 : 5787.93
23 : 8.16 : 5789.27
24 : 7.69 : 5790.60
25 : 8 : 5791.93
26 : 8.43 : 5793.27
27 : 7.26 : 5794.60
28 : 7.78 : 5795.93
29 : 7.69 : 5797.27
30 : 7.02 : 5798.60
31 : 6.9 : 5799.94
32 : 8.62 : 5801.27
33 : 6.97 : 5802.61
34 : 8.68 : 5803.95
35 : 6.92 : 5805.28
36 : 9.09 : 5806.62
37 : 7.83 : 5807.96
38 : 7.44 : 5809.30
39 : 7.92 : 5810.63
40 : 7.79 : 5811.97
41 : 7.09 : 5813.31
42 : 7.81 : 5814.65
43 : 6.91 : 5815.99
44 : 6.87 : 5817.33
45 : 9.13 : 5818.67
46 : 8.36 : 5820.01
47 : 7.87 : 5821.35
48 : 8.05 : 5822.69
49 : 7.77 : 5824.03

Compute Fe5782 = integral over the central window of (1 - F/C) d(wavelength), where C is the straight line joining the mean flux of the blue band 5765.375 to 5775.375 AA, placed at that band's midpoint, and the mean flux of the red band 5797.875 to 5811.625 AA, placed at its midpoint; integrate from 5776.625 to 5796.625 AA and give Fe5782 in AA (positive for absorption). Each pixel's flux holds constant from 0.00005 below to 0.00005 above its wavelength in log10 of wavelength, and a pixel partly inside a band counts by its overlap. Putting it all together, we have 1.0 AA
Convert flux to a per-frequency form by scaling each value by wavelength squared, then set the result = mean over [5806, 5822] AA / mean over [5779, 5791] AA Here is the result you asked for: 1.06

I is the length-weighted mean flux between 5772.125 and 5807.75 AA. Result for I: 7.67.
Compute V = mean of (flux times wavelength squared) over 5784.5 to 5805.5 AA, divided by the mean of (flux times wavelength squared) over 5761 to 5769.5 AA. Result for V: 0.95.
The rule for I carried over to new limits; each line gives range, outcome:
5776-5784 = 7.53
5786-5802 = 7.67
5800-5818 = 7.66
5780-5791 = 7.45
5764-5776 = 8.11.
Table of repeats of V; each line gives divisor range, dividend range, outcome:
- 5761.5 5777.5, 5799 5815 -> 0.98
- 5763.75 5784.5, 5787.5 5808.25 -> 1.00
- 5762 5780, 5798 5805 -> 0.96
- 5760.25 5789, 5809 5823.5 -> 1.02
